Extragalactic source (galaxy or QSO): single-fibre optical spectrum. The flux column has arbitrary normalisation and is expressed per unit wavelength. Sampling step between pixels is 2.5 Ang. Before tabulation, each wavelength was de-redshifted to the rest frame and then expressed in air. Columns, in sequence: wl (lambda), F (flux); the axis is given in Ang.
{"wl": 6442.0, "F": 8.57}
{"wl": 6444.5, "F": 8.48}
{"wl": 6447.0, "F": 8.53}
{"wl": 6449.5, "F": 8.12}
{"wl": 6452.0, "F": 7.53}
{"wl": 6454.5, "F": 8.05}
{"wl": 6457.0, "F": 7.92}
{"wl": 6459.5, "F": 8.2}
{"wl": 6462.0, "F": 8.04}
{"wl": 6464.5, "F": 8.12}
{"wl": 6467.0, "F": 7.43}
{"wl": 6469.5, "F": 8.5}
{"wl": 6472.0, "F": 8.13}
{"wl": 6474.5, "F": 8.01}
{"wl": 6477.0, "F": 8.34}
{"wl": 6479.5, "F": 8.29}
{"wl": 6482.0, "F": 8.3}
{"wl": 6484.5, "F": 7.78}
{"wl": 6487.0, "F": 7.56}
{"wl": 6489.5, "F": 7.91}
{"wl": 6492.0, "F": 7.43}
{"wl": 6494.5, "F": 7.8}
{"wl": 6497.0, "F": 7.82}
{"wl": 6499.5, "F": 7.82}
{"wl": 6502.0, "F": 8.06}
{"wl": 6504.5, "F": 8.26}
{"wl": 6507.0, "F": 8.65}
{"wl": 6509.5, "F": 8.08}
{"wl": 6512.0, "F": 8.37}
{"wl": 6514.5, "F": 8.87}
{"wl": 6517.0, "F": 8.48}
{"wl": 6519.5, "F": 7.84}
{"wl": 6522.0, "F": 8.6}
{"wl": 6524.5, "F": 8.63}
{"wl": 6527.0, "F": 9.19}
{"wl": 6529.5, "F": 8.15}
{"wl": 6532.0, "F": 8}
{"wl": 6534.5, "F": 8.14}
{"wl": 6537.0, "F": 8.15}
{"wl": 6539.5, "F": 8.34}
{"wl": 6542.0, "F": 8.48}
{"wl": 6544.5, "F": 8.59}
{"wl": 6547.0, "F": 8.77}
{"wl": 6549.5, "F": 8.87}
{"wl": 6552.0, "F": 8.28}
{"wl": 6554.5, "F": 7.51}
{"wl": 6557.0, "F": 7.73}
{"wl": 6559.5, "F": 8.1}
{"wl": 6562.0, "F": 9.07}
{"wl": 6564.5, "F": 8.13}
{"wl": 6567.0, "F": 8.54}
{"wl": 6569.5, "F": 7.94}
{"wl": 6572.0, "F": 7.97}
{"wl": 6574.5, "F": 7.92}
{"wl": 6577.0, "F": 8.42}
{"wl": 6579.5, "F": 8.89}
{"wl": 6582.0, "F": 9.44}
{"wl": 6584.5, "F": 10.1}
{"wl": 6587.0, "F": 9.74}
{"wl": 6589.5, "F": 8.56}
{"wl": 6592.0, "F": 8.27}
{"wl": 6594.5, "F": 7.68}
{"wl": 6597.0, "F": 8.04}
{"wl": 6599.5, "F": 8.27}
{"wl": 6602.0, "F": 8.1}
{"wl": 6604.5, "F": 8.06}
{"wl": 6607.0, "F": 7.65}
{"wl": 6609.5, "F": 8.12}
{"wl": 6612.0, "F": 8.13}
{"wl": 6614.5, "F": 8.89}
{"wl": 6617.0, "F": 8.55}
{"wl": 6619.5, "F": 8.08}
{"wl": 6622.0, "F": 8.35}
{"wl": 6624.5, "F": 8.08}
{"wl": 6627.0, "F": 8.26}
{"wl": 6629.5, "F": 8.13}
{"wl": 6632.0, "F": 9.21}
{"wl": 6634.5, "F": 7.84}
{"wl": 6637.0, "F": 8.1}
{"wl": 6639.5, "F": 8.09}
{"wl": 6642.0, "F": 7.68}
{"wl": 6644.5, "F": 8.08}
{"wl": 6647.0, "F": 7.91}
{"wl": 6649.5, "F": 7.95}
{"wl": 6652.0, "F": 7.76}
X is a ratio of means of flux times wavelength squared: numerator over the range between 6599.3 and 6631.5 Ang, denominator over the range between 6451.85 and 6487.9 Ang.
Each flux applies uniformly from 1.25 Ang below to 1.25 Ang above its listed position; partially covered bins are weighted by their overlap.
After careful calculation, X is 1.07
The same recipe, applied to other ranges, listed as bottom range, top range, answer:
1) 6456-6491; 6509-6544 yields 1.06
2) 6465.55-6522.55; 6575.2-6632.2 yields 1.08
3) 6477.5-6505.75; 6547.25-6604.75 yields 1.09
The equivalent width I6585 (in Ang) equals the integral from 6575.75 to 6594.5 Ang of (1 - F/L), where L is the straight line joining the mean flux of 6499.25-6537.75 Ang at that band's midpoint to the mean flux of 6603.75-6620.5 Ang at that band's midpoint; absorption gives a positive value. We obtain -1.6 Ang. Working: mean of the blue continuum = 8.35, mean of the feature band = 8.97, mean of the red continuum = 8.22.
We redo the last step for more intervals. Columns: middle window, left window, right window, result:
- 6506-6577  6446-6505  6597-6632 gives -2.0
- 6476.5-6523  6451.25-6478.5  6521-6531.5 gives 1.4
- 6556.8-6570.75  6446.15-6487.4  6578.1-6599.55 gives 0.6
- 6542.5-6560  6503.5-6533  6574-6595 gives 0.7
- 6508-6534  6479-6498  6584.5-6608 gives -1.3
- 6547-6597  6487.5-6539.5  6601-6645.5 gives -1.7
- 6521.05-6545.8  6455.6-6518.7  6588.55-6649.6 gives -1.0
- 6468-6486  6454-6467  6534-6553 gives -0.2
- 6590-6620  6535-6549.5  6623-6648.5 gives 0.3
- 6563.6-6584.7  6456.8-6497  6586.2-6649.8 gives -1.0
